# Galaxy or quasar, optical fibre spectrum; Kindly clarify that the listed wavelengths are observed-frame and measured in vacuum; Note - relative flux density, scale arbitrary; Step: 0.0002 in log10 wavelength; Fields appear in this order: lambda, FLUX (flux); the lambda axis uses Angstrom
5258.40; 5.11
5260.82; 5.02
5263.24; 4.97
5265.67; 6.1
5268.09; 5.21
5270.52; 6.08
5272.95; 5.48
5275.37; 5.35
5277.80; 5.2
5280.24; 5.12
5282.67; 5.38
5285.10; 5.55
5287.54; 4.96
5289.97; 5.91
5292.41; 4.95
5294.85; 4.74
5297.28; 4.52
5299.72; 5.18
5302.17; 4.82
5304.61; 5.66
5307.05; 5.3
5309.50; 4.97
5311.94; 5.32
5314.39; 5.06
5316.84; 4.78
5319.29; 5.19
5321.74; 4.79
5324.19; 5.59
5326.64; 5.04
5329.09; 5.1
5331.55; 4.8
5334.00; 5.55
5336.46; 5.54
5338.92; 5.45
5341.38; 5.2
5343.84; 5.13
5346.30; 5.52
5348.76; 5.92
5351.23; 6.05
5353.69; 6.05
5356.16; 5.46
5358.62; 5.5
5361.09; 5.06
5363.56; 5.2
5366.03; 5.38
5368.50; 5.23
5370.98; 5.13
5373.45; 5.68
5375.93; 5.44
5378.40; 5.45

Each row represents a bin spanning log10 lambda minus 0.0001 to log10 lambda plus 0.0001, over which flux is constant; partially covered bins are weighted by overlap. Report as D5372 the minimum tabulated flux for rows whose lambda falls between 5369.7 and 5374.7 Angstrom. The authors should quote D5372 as 5.13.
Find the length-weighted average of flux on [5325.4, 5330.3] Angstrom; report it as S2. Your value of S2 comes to 5.08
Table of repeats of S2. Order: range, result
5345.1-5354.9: 5.89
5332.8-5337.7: 5.54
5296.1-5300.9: 4.85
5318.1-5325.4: 5.19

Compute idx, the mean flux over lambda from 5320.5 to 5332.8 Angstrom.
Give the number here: 5.07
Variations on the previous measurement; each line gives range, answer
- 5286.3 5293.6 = 5.27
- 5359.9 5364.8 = 5.13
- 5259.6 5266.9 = 5.37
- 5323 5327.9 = 5.32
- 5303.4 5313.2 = 5.31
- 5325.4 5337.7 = 5.21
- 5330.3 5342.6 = 5.31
